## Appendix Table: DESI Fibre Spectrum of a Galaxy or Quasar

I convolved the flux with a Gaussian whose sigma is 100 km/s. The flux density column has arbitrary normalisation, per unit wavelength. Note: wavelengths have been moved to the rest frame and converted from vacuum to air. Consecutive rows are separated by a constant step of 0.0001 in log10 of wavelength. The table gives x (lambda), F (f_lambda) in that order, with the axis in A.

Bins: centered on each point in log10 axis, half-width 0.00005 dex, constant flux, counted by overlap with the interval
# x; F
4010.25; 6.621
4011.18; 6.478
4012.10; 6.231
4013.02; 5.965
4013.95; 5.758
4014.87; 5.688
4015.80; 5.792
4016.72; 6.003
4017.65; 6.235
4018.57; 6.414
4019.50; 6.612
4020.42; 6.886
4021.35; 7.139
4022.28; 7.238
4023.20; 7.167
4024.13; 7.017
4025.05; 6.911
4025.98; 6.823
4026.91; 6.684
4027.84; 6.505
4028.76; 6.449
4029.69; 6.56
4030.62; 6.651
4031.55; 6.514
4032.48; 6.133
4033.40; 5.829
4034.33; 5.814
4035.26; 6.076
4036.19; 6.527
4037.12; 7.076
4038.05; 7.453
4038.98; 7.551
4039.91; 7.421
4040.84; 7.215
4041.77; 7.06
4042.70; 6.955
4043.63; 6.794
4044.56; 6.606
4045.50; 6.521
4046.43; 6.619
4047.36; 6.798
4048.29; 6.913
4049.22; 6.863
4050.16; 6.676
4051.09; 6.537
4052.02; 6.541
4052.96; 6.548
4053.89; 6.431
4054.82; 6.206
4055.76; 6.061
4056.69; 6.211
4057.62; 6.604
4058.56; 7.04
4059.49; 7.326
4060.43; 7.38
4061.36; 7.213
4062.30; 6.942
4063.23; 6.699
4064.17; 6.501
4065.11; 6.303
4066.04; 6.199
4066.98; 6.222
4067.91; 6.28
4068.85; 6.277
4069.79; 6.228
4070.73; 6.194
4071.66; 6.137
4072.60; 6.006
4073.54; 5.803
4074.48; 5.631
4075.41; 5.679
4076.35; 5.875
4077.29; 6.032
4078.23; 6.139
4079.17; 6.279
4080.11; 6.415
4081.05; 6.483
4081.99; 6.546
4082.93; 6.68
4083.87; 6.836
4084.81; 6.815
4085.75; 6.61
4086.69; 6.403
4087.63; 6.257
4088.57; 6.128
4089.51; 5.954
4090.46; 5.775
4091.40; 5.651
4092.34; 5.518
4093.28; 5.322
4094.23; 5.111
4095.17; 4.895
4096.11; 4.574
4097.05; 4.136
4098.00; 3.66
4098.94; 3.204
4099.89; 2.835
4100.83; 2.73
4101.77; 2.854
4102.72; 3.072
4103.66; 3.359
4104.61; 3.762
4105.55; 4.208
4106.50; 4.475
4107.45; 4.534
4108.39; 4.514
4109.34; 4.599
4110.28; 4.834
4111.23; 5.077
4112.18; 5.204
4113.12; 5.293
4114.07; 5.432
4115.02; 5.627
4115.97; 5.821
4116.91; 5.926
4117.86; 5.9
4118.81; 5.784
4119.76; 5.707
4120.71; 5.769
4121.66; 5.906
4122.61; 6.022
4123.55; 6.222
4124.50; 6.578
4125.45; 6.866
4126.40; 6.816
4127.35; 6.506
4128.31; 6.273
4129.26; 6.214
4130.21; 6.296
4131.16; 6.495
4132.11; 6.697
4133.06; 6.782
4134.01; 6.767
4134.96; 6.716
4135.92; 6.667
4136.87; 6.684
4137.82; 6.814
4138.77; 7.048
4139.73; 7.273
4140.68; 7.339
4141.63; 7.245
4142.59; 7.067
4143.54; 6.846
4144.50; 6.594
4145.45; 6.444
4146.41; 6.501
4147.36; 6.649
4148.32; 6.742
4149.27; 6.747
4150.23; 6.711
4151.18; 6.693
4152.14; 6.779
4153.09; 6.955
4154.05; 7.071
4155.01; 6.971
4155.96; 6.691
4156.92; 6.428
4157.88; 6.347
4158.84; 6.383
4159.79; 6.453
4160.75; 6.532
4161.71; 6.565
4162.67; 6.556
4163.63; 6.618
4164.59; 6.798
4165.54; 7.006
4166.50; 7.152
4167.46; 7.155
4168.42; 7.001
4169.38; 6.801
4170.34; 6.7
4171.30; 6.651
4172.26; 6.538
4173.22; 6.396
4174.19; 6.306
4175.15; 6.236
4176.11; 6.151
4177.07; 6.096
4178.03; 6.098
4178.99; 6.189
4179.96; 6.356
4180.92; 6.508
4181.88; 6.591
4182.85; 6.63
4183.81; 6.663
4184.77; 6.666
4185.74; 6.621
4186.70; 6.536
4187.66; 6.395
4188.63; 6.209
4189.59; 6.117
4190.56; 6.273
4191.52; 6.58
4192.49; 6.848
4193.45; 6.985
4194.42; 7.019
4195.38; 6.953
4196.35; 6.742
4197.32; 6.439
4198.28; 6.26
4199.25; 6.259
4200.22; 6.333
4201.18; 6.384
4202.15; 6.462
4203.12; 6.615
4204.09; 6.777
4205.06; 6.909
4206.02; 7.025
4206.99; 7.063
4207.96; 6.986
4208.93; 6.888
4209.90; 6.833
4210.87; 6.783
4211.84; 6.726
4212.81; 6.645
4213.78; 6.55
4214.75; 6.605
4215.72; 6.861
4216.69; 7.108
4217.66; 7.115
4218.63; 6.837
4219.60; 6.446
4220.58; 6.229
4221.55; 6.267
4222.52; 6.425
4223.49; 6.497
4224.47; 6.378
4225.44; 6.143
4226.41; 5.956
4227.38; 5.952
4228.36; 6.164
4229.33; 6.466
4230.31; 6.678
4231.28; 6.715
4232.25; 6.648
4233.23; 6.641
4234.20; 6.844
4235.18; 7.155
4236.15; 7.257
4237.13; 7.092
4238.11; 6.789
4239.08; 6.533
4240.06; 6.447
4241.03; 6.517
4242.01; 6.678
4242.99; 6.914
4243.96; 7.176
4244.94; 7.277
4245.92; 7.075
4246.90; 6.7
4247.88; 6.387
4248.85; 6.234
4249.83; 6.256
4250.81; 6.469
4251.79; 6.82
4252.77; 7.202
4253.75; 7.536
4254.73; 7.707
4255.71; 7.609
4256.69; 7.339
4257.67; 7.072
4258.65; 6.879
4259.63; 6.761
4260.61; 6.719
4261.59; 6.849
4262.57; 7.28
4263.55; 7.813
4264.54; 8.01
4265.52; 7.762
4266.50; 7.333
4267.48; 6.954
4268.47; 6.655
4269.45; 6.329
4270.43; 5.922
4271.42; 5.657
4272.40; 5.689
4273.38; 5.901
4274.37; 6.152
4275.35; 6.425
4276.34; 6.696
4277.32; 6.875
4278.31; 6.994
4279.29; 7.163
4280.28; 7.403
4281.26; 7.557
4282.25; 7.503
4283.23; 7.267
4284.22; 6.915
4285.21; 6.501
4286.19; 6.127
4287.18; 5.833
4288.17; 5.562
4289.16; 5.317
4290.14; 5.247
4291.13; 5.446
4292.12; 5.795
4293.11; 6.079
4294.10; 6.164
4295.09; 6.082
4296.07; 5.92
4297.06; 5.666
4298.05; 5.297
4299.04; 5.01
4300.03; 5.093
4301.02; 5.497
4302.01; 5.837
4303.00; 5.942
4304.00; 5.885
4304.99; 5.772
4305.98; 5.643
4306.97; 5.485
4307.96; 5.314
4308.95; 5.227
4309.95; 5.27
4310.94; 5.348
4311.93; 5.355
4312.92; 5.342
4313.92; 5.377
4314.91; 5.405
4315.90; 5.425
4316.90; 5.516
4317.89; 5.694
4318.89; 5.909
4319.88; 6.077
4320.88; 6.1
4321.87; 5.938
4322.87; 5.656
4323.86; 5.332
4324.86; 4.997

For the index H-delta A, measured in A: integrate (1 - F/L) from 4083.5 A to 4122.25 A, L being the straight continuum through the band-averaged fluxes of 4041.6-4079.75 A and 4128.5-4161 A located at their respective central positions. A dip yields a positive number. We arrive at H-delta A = 9.2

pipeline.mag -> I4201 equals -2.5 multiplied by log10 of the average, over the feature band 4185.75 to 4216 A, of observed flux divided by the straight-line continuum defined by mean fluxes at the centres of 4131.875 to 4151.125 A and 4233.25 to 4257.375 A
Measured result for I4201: 0.04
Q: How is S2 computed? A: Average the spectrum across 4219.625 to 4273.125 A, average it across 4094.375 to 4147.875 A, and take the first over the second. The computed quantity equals 1.20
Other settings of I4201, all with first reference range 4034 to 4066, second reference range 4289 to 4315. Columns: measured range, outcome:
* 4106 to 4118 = 0.24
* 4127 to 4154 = -0.07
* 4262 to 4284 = -0.21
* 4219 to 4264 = -0.16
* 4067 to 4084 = 0.07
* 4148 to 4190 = -0.07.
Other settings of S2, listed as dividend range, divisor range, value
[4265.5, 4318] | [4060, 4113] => 1.10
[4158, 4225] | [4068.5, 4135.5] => 1.18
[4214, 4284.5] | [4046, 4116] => 1.19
